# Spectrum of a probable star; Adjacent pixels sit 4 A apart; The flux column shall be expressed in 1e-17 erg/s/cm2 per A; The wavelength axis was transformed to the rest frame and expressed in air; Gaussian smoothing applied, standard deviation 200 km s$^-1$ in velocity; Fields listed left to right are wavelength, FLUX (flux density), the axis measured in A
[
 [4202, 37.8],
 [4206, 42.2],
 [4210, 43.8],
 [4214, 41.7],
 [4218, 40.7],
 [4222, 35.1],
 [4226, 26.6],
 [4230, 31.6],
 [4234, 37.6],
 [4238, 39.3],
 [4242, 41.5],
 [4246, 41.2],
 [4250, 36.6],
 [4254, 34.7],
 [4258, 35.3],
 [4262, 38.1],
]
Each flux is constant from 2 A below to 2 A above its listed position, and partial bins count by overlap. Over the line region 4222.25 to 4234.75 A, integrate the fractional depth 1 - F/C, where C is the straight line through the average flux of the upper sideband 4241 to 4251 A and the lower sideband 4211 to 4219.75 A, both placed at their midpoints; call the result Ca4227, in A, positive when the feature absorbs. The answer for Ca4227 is 2.76 A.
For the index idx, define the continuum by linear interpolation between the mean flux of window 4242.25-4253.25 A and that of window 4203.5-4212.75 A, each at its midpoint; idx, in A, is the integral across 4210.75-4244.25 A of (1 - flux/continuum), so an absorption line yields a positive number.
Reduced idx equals 3.0 A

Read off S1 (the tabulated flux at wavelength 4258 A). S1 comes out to 35.3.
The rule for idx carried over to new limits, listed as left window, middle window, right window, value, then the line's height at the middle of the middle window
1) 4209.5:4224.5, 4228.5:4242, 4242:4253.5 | 0.7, 39.1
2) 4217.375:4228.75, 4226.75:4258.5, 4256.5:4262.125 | -1.8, 34.9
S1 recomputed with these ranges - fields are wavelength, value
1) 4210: 43.8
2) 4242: 41.5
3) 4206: 42.2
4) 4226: 26.6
